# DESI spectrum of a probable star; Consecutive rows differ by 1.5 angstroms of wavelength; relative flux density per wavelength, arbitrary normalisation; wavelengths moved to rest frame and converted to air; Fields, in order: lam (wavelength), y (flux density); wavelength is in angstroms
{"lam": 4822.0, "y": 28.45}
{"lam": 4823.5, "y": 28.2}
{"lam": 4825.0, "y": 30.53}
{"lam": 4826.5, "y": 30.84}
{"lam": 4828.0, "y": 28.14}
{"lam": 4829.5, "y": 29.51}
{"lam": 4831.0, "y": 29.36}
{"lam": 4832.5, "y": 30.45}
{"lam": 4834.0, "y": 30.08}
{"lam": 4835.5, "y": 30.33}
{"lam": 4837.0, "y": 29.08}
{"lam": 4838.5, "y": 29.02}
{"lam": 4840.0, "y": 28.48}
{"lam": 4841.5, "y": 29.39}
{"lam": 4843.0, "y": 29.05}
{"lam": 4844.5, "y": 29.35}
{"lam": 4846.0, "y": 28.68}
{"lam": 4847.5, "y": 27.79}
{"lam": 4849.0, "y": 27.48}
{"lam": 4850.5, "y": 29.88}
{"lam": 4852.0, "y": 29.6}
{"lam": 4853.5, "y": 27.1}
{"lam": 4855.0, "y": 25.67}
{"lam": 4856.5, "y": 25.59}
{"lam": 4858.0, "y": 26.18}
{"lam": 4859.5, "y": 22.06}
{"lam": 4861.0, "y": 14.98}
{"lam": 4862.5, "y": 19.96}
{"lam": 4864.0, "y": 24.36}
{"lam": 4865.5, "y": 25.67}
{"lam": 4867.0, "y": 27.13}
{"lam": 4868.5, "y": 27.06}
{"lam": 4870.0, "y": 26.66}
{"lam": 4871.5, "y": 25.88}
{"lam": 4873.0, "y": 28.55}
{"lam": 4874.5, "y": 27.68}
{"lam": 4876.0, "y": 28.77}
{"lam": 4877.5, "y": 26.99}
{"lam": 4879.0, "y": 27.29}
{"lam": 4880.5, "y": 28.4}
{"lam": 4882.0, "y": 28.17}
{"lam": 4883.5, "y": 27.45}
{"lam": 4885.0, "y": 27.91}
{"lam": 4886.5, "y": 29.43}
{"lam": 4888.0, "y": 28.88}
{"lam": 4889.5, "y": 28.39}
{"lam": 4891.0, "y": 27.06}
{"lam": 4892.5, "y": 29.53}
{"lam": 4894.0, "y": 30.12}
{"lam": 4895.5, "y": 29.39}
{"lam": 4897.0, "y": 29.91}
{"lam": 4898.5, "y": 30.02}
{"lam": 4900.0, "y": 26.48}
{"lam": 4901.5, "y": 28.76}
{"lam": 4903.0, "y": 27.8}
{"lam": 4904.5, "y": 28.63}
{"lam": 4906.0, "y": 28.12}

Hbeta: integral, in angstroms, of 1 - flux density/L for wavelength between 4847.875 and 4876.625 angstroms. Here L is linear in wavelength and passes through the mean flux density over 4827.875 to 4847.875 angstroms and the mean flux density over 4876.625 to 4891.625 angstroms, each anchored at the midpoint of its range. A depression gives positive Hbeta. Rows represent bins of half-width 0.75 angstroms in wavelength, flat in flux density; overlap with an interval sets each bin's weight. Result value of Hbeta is 2.8 angstroms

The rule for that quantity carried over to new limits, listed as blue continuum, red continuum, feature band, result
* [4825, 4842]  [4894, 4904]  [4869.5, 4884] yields 0.7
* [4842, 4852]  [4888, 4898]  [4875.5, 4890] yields 0.4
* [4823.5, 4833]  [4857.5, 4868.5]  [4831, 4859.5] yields -2.1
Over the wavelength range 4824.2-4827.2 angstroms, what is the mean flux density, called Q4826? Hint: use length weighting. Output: 30.6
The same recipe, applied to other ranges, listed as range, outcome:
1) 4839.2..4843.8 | 29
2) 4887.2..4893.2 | 28.5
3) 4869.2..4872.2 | 26.3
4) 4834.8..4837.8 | 29.7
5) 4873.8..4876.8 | 28.2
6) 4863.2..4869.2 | 26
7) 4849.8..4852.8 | 29.7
